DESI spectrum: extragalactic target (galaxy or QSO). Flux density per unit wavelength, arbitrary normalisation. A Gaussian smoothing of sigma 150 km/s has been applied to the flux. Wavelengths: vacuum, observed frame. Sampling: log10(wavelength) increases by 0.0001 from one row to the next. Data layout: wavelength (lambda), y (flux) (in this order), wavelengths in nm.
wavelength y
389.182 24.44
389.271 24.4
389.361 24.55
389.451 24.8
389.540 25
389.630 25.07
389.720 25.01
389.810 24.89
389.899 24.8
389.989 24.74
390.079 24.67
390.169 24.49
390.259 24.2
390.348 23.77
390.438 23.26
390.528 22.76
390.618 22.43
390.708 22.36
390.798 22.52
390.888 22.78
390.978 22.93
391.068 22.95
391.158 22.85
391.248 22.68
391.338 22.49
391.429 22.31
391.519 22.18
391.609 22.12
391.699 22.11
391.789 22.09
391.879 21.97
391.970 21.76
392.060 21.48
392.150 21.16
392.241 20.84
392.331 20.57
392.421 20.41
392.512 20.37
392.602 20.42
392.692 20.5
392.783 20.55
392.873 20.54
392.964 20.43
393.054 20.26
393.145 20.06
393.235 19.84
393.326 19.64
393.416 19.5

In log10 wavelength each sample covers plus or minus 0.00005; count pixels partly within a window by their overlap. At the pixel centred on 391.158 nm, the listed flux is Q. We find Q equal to 22.85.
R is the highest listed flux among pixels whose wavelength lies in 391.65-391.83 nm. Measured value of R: 22.11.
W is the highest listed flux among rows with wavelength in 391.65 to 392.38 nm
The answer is 22.11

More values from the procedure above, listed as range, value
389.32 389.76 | 25.07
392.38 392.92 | 20.55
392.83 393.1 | 20.54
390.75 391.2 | 22.95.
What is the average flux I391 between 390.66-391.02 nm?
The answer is 22.6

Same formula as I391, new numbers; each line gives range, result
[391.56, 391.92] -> 22.1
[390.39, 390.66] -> 22.8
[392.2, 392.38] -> 20.8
